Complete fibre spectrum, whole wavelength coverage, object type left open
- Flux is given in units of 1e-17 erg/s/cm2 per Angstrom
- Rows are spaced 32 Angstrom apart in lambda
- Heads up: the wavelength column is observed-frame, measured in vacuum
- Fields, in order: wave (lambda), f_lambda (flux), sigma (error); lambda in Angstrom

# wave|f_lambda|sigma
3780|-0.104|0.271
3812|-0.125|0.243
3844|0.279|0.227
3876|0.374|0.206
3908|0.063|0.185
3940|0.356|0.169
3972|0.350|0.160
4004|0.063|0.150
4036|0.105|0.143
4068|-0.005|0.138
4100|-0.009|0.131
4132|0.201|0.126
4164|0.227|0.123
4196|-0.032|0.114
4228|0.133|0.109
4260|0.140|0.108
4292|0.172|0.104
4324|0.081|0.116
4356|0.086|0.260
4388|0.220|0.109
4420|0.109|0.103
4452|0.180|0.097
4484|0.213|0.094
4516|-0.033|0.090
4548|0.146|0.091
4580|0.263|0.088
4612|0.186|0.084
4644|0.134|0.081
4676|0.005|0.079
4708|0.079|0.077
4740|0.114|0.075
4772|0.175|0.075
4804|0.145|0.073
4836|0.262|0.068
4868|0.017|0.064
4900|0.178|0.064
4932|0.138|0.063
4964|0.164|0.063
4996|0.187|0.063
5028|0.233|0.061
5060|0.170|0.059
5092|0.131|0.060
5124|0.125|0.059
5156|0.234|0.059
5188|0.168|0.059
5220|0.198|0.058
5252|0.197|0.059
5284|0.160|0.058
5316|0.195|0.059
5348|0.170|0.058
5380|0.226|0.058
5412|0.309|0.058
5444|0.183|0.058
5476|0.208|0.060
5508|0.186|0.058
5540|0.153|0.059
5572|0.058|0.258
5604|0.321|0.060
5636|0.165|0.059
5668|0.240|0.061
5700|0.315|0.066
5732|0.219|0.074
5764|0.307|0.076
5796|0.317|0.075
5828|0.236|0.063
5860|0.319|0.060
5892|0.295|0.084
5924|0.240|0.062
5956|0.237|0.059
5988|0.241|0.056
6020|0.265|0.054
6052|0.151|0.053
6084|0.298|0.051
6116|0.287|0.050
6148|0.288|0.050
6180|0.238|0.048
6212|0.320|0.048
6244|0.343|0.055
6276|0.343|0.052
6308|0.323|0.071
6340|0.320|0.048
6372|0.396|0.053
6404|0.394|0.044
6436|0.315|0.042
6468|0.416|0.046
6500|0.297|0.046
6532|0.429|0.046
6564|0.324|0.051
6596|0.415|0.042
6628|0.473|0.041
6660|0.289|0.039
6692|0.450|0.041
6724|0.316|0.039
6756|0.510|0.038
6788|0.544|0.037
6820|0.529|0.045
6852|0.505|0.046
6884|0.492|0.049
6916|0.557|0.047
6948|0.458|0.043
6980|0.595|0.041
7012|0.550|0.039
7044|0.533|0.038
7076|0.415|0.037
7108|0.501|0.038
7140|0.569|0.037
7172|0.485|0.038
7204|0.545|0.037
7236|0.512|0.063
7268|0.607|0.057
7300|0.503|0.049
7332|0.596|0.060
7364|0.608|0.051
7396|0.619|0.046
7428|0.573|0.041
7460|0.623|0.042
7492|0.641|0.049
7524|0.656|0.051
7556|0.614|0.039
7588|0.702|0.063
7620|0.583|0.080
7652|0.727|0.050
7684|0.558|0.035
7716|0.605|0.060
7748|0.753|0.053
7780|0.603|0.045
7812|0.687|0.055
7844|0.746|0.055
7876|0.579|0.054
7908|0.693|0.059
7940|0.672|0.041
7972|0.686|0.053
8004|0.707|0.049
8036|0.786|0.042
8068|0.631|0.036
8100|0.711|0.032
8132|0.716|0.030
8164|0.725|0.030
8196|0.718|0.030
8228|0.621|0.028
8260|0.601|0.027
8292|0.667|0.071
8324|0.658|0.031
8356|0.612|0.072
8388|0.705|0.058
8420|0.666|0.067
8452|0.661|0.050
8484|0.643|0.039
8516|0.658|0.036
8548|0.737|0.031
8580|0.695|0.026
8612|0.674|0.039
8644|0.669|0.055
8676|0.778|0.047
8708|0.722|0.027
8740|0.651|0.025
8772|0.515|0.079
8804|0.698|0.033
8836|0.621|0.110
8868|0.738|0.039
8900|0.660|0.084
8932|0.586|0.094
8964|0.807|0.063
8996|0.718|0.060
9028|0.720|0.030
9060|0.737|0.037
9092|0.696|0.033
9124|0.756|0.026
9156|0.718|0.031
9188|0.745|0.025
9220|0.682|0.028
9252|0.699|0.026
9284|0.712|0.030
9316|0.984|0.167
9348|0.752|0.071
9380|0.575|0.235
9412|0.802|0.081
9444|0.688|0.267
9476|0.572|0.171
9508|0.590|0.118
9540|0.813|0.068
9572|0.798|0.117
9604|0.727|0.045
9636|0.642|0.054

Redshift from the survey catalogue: 0.69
